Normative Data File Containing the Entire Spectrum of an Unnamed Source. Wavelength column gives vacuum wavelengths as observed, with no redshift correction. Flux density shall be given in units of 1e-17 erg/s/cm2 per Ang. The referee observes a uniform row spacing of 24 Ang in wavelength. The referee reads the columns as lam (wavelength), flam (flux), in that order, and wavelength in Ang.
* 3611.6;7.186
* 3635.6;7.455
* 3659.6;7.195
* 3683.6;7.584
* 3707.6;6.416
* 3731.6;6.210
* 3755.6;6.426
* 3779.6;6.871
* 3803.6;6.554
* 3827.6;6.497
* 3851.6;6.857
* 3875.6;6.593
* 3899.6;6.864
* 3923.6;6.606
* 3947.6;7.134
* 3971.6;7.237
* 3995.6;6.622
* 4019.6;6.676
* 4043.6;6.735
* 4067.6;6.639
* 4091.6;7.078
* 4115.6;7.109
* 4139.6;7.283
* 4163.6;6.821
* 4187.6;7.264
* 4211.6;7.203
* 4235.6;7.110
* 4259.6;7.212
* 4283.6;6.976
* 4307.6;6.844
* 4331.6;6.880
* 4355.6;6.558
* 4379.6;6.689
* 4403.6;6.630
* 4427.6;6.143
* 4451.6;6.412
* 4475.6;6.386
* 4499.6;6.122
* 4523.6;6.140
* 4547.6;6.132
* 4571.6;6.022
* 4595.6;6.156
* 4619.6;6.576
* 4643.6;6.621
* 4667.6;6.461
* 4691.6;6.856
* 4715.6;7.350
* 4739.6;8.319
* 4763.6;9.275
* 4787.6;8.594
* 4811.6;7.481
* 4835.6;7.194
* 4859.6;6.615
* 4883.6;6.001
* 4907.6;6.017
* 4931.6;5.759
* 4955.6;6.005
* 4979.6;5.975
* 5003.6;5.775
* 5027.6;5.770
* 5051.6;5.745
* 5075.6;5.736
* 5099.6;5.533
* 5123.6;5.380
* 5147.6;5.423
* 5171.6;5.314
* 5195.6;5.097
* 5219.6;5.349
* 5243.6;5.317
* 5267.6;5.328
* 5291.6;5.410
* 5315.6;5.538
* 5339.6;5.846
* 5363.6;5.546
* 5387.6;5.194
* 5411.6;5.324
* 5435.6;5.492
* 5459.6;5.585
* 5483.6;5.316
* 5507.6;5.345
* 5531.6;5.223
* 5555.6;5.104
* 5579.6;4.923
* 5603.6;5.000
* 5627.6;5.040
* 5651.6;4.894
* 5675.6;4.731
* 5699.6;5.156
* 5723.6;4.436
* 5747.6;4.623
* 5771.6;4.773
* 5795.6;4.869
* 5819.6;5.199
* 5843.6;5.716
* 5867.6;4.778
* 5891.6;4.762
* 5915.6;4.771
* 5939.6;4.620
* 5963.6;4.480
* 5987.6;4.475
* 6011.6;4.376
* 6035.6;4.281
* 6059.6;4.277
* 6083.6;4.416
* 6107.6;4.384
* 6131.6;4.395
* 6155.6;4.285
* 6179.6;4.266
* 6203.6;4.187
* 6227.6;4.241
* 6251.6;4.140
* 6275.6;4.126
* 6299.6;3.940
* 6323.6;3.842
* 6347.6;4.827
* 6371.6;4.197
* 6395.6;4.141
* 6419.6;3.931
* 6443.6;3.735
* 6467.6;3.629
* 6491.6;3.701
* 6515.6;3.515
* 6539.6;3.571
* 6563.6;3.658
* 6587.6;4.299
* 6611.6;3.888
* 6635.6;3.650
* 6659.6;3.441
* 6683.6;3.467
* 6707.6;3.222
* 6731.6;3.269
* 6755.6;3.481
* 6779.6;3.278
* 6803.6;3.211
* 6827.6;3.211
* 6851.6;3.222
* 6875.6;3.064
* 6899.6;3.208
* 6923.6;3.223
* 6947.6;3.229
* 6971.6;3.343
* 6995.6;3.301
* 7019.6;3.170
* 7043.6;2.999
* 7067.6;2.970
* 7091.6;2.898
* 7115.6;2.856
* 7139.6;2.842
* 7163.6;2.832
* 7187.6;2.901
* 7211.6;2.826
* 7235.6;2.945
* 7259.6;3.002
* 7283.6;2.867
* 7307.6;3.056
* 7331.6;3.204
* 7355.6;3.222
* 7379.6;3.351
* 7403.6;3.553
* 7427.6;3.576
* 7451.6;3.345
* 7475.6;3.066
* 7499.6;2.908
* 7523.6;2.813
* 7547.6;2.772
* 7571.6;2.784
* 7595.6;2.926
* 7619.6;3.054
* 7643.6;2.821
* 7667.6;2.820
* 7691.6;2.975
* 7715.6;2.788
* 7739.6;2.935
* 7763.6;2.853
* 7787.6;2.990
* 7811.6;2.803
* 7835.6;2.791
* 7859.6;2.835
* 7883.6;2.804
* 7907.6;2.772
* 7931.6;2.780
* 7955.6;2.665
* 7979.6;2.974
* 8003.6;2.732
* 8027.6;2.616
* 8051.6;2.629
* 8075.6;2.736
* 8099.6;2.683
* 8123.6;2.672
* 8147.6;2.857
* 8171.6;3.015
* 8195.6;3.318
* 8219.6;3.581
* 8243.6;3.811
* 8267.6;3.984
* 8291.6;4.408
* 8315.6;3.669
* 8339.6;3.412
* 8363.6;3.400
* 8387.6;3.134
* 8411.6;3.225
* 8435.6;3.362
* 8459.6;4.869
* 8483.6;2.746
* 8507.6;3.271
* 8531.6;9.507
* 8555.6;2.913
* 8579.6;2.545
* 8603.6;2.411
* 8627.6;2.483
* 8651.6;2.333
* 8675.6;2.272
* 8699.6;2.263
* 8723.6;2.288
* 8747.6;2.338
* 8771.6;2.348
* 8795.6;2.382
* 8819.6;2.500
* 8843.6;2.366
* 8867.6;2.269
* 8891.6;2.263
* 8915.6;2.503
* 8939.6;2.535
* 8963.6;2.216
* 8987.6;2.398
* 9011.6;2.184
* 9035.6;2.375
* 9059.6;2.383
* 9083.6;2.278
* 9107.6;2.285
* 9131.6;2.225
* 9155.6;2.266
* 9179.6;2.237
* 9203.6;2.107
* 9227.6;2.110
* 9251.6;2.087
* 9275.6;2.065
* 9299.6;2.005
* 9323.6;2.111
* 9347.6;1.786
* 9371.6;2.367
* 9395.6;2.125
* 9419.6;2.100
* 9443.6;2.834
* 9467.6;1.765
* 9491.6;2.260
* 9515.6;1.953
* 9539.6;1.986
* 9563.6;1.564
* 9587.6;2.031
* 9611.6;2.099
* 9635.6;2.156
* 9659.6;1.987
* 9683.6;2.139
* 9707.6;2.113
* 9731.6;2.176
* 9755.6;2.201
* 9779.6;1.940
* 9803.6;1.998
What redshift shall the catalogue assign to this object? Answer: 0.704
